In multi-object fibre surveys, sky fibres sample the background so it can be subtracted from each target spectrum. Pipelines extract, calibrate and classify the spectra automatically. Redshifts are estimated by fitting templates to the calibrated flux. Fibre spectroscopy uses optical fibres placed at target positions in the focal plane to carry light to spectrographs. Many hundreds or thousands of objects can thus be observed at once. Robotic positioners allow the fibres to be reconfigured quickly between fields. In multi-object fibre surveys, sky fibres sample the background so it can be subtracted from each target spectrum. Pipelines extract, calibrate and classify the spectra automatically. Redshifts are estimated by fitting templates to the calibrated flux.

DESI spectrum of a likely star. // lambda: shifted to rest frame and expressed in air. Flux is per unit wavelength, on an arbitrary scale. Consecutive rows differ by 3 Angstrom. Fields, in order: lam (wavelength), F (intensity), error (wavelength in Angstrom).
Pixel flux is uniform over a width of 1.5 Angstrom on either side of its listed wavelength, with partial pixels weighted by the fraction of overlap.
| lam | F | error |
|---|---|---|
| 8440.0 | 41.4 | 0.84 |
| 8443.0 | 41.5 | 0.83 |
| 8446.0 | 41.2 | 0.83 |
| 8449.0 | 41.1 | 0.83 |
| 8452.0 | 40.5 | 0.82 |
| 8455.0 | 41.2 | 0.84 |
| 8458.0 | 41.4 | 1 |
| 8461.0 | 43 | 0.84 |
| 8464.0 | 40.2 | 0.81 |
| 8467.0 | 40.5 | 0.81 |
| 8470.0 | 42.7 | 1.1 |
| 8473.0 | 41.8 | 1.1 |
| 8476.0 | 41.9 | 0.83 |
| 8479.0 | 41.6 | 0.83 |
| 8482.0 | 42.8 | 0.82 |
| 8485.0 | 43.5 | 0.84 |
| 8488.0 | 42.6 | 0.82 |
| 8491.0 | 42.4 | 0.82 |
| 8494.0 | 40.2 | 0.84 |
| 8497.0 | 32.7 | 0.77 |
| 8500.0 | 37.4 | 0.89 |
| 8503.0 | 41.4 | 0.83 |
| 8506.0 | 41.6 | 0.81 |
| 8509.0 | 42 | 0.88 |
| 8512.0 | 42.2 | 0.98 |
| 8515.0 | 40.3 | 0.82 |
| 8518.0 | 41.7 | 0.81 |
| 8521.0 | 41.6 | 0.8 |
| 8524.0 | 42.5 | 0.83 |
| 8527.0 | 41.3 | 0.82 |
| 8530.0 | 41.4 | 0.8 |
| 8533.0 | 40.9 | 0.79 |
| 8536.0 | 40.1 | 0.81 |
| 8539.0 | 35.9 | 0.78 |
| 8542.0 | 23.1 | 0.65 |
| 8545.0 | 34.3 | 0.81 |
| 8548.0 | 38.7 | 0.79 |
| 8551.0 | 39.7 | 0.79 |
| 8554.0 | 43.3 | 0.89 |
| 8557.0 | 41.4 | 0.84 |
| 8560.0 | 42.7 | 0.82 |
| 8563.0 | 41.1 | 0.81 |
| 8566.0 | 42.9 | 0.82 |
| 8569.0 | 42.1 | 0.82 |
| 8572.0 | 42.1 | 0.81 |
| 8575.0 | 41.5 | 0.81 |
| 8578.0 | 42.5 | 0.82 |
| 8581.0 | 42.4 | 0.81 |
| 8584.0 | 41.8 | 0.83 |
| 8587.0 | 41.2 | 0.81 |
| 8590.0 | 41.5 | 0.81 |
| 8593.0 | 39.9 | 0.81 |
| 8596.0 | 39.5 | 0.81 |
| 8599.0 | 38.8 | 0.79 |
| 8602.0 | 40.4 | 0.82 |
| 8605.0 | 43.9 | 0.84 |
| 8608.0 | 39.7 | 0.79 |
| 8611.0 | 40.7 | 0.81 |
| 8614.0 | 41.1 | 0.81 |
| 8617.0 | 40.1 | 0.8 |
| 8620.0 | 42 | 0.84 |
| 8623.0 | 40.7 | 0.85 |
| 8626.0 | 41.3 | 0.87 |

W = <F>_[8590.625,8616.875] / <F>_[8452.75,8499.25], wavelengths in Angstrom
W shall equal 1.0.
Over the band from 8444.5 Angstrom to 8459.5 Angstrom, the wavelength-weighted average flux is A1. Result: 41.1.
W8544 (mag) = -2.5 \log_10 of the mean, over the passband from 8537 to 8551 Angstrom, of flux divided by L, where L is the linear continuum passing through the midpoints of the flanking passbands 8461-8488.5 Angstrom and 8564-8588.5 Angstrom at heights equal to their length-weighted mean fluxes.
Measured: 0.231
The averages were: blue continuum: 42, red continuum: 42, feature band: 34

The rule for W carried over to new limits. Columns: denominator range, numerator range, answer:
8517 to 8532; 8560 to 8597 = 1.00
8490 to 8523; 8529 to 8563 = 0.95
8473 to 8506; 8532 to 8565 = 0.94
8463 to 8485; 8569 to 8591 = 1.00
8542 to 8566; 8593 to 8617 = 1.03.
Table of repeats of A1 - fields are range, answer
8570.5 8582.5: 42.1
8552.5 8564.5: 42.1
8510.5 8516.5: 41.2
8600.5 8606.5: 42.1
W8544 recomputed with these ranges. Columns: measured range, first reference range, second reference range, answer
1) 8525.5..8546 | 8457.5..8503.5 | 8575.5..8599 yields 0.12 mag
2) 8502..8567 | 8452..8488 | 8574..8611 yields 0.04 mag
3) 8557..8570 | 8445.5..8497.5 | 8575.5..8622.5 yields -0.03 mag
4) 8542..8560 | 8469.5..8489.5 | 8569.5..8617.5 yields 0.09 mag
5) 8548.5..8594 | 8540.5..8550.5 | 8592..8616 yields -0.16 mag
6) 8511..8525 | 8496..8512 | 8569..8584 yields -0.04 mag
